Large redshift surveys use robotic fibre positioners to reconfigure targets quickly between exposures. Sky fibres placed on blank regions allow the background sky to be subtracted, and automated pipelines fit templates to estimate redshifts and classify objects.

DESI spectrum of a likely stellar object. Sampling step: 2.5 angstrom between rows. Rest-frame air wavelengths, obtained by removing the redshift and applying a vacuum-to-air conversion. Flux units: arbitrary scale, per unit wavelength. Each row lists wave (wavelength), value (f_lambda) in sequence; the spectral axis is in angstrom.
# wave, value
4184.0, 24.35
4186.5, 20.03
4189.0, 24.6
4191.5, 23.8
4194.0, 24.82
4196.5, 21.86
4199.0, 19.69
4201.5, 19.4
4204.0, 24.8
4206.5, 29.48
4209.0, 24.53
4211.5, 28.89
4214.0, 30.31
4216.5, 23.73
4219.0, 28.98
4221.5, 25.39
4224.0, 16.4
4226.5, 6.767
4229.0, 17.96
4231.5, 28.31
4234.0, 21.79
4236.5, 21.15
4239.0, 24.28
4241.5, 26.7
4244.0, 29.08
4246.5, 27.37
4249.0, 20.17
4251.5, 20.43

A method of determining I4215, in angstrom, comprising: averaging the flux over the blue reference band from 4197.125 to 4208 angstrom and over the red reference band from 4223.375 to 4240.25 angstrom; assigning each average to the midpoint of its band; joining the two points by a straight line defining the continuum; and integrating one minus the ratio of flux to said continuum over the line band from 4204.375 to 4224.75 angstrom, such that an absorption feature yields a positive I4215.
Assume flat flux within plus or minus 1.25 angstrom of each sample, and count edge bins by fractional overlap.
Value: -4.0 angstrom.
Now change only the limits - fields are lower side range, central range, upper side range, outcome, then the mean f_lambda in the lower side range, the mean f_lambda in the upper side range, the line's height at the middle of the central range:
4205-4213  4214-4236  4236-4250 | 3.97 angstrom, 27.6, 25.1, 26.4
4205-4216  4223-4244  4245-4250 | 3.69 angstrom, 27.9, 24.2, 25.6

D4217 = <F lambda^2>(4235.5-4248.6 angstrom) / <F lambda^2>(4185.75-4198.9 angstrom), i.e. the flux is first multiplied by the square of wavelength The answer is 1.1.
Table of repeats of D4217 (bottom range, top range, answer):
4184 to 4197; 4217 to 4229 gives 0.85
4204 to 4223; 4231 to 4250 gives 0.93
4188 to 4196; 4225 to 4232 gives 0.69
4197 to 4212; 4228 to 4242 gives 0.98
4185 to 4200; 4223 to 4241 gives 0.90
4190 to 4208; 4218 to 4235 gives 0.89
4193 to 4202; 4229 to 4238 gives 1.09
